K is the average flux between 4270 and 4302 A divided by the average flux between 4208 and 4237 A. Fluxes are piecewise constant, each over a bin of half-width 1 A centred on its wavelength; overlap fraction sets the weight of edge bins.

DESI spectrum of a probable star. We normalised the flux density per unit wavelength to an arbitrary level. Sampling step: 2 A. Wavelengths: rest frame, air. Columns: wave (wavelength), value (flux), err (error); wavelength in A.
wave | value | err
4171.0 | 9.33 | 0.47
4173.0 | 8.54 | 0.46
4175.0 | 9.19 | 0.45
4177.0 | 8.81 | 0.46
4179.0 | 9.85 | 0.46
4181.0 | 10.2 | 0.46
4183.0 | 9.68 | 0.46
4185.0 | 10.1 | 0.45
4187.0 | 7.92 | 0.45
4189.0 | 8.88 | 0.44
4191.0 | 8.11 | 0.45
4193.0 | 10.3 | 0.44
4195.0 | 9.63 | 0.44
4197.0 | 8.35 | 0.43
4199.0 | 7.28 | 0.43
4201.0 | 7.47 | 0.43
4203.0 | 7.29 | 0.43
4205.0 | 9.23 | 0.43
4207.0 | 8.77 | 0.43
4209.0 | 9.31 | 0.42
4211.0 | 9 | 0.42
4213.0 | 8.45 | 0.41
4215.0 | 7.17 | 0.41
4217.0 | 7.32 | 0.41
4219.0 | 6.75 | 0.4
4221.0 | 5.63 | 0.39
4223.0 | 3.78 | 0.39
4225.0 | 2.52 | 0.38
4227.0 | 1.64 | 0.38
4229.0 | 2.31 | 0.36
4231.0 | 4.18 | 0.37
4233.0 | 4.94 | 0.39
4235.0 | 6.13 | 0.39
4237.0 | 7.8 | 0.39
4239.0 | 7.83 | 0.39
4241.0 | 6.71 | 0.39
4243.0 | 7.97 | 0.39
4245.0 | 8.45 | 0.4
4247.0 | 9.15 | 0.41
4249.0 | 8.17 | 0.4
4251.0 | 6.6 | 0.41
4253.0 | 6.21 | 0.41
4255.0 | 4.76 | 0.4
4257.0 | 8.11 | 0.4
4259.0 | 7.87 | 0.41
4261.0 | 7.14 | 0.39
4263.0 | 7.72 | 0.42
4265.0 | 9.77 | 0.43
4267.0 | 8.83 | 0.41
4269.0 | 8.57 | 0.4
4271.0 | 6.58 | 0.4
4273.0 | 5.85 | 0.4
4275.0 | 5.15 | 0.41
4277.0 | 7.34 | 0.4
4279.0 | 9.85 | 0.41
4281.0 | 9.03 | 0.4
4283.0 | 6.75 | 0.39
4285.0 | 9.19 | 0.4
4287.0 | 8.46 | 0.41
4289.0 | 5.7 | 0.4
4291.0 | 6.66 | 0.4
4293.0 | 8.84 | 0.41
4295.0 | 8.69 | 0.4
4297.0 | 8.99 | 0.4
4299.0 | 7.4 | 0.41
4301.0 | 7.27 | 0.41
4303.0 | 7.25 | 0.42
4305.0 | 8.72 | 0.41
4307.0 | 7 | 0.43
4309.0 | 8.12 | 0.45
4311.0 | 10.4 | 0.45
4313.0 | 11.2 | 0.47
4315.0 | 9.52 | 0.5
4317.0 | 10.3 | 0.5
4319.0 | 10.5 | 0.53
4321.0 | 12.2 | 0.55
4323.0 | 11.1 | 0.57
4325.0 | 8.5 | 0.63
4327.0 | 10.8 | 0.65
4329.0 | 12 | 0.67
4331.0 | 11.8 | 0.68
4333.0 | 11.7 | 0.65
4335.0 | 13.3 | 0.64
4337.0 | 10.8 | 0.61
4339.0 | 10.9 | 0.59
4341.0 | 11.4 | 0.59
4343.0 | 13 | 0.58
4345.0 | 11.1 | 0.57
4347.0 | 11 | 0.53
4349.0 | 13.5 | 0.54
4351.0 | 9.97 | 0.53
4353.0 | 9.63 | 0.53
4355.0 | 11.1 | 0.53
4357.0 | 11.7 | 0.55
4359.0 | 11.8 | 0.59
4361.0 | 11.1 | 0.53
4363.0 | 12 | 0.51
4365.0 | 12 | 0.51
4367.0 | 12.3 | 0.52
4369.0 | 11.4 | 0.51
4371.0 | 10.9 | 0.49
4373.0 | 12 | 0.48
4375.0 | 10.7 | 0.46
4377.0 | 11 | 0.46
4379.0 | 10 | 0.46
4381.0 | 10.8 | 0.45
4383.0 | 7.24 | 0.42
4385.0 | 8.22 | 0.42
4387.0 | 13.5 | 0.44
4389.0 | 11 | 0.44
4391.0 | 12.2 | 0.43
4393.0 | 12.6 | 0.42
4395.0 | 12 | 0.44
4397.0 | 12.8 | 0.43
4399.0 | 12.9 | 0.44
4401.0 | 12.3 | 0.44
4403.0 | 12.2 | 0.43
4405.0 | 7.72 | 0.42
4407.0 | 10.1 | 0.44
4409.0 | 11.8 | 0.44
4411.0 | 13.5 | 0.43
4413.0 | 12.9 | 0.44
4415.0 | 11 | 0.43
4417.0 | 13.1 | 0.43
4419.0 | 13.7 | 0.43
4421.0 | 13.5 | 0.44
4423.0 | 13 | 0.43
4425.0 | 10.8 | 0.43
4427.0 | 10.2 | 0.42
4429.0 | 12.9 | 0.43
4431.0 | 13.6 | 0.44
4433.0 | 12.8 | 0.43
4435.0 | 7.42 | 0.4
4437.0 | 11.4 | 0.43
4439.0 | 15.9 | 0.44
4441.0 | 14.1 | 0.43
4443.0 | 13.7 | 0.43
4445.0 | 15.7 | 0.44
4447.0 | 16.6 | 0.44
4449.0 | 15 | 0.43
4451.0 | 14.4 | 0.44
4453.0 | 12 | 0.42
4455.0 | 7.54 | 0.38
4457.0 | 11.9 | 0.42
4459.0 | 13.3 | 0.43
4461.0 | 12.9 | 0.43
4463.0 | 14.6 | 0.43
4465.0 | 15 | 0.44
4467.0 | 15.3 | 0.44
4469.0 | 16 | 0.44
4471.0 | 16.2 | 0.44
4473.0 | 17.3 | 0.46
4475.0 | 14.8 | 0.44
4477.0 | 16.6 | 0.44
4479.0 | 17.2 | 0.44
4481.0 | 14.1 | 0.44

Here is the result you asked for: 1.3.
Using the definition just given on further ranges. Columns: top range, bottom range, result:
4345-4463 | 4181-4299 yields 1.60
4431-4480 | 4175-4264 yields 1.90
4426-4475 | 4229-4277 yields 1.93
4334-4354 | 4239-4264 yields 1.54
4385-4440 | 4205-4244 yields 1.91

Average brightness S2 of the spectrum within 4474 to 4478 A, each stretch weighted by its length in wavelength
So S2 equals 15.7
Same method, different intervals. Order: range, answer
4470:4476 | 16.1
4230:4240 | 6.18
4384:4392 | 11.2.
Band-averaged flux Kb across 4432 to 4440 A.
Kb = 11.9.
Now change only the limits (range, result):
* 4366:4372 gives 11.5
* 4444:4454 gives 14.7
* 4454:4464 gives 12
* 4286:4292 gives 6.94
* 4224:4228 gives 2.08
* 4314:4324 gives 10.7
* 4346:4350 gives 12.2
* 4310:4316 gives 10.4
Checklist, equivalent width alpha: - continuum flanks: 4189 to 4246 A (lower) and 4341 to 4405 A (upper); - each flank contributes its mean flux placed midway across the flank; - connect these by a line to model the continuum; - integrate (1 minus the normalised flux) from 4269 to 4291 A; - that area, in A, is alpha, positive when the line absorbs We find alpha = 3.3 A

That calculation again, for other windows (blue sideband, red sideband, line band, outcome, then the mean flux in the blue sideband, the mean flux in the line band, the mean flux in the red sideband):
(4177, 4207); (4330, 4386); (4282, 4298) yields 3.6 A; 8.87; 7.91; 11.2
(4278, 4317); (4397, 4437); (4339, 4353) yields -2.3 A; 8.42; 11.5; 11.9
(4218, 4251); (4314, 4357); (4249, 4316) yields 3.9 A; 5.89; 7.87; 11.2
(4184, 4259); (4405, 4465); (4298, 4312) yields 2.0 A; 7.15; 8.02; 12.7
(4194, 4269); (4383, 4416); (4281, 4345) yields -2.5 A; 7.05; 9.64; 11.5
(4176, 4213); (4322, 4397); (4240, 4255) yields 3.5 A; 8.89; 7.42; 11.3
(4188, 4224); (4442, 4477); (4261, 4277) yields 3.4 A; 7.93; 7.46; 14.3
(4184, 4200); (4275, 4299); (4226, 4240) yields 5.7 A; 8.82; 4.98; 7.98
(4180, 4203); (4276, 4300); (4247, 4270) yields 1.7 A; 8.83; 7.68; 8.08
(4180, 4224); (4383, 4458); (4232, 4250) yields 3.0 A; 8.21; 7.46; 12.3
